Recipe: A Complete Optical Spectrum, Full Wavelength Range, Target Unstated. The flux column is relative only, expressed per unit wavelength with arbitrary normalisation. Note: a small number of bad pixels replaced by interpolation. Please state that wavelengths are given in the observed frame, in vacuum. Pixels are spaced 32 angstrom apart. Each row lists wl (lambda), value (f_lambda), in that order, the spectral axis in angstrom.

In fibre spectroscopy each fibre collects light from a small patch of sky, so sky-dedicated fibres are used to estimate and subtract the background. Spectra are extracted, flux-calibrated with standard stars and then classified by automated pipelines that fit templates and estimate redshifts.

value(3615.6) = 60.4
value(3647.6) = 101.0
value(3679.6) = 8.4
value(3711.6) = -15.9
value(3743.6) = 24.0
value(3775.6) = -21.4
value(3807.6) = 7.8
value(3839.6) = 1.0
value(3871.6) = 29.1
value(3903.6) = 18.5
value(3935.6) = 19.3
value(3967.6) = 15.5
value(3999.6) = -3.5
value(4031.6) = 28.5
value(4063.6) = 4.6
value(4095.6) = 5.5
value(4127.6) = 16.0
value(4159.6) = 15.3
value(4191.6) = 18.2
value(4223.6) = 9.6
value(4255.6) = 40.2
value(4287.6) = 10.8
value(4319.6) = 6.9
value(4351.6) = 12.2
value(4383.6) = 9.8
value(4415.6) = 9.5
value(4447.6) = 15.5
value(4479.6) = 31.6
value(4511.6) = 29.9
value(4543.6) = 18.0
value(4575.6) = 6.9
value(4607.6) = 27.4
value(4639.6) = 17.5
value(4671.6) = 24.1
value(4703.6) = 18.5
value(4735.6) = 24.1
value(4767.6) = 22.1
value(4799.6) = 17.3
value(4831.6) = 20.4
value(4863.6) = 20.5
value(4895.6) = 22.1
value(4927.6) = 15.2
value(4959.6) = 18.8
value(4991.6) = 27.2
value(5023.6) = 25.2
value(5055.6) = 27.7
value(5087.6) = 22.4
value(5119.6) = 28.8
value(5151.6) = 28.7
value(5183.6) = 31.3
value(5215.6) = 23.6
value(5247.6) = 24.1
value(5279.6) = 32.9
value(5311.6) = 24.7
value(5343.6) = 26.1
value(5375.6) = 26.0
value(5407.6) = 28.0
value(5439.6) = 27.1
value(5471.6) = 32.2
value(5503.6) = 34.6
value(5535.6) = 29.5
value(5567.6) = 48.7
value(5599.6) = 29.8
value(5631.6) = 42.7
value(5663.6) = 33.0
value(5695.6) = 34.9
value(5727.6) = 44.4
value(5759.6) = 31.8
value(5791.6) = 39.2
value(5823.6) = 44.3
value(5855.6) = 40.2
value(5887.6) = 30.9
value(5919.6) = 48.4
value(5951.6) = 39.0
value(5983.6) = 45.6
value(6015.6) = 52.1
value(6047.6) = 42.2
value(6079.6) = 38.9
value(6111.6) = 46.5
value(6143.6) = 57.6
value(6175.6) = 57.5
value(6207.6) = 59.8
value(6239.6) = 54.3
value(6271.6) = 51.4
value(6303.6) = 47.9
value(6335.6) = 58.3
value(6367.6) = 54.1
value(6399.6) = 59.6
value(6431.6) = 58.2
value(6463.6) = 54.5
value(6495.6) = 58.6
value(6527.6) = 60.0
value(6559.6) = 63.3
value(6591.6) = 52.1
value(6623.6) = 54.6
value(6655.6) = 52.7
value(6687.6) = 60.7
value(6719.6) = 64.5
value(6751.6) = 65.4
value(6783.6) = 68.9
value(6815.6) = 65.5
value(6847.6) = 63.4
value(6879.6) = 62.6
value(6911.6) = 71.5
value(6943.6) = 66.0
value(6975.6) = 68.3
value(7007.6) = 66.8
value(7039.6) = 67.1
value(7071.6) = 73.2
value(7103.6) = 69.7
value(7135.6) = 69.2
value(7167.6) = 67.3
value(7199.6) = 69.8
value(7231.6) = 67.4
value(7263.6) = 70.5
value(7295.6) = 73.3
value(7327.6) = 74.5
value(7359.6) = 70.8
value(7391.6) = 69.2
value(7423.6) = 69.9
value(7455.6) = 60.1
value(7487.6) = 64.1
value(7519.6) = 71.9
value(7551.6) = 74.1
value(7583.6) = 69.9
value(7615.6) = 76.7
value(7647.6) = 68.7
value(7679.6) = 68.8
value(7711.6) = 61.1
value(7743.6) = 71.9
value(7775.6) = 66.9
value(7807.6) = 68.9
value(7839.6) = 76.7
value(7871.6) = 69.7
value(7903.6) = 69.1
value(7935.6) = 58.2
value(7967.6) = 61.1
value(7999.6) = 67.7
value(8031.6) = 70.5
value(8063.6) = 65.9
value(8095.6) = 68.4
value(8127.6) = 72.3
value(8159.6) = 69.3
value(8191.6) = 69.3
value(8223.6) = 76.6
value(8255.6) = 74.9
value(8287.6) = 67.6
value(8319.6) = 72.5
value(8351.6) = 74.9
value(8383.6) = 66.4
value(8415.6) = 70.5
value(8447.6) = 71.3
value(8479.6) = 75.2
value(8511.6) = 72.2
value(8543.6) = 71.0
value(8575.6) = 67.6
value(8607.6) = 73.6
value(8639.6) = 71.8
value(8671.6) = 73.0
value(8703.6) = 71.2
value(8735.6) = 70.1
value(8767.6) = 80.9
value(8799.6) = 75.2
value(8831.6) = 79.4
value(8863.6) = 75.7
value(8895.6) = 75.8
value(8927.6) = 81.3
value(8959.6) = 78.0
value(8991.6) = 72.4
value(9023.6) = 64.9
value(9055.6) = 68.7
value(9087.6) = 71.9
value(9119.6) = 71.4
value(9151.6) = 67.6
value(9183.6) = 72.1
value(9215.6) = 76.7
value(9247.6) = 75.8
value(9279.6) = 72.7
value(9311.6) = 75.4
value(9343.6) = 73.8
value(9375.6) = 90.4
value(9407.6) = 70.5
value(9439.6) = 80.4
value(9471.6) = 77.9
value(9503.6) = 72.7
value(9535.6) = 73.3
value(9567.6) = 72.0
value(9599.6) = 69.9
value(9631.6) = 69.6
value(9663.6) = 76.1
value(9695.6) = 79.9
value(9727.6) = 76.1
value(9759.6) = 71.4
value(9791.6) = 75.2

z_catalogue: 0.533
